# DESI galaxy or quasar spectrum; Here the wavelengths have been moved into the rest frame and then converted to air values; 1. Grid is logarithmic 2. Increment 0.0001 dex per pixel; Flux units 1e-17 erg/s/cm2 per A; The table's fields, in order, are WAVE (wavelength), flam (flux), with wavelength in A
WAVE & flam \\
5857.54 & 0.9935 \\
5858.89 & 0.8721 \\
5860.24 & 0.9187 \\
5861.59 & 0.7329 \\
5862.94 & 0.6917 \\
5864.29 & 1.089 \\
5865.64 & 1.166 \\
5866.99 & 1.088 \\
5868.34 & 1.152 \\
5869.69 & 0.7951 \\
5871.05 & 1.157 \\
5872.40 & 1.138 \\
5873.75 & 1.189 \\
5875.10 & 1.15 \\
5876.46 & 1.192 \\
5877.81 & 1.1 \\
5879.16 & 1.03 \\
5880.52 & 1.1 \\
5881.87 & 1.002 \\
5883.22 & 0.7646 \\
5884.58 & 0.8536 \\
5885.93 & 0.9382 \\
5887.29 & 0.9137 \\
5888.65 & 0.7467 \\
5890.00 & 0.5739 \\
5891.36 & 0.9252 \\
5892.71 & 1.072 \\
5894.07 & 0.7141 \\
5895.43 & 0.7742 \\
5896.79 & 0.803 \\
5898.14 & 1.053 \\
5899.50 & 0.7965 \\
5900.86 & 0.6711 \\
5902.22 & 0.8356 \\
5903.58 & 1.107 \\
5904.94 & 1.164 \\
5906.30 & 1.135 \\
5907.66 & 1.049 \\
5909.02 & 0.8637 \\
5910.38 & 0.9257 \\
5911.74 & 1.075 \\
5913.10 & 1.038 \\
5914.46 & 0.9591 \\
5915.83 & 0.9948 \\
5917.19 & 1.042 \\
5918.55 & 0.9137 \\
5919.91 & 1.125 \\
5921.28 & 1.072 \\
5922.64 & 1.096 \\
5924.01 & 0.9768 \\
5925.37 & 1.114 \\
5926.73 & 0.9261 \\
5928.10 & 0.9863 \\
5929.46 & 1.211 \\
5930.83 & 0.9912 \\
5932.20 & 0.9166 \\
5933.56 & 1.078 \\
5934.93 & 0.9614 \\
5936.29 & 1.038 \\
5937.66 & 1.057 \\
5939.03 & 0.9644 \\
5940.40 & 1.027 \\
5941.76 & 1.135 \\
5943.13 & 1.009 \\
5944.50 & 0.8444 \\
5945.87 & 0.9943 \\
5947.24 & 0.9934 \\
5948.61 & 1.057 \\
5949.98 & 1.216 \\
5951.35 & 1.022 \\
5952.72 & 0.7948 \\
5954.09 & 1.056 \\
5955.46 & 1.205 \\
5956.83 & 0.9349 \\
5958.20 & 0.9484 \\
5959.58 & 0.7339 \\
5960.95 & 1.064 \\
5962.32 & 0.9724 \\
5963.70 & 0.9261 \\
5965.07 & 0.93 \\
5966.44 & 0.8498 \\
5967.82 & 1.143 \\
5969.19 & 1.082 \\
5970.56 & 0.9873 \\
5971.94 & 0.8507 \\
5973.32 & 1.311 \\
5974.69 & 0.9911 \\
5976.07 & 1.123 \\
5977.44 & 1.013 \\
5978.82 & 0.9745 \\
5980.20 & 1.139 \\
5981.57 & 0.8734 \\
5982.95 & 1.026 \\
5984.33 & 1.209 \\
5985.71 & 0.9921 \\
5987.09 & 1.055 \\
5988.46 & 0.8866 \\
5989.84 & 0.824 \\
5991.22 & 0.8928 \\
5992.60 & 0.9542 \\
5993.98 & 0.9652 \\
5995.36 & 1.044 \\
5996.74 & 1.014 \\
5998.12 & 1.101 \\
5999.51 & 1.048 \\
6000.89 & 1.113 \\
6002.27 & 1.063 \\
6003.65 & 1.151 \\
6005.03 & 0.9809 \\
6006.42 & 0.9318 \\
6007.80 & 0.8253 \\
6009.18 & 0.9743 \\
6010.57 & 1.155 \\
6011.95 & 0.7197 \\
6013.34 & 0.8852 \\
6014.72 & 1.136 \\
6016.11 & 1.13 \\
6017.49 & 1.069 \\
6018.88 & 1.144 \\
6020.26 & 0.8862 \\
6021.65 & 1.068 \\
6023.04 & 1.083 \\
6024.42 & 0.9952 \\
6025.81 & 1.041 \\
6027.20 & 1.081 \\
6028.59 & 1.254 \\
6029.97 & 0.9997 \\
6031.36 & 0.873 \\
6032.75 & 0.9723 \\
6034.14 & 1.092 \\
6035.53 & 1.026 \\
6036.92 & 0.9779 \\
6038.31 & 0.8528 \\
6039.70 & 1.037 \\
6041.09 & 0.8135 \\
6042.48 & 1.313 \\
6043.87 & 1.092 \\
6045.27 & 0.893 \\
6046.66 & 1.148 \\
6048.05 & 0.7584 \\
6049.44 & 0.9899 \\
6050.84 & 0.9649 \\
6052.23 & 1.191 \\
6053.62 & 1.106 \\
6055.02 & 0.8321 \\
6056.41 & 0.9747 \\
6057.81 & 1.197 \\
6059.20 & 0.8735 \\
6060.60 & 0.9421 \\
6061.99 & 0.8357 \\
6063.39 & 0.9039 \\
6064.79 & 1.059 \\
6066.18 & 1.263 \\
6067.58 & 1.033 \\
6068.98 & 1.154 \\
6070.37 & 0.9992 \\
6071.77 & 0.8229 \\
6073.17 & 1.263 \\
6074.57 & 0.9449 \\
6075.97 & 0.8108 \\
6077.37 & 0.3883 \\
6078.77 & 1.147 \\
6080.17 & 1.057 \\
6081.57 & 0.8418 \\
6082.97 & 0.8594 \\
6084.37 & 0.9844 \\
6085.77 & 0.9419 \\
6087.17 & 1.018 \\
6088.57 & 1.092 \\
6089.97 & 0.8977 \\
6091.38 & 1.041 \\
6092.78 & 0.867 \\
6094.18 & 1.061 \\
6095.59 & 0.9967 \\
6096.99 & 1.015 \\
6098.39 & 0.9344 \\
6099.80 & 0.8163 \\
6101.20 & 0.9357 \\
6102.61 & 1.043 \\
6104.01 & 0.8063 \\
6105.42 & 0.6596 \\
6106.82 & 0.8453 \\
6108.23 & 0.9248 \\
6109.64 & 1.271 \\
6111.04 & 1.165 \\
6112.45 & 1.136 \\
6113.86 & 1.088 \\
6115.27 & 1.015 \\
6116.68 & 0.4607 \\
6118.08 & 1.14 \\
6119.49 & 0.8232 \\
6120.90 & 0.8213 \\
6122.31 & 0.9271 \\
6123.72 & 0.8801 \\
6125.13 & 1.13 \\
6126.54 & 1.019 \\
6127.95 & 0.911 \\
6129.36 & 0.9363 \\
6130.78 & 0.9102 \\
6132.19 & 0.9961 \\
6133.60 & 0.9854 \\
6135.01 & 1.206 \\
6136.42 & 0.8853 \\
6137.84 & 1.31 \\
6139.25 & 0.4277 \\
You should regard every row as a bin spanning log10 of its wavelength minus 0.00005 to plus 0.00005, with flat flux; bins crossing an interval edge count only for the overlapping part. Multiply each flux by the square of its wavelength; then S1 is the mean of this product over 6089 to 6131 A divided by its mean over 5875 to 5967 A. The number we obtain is 1.04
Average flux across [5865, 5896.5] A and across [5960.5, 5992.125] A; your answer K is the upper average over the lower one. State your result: 1.03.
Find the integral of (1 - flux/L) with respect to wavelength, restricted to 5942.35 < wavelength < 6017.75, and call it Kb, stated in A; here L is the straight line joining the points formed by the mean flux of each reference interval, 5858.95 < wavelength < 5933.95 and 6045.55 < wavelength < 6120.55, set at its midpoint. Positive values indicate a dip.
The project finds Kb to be -2.29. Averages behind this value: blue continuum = 0.979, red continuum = 0.968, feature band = 1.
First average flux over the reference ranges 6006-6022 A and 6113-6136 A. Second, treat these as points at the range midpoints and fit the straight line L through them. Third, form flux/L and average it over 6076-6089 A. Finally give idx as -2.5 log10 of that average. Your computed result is 0.06 mag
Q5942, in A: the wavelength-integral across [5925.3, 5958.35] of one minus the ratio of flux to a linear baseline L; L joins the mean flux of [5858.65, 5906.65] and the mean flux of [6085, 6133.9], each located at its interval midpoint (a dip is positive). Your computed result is -2.18 A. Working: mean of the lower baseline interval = 0.955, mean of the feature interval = 1.02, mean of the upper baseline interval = 0.957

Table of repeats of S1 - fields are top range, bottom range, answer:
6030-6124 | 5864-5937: 1.04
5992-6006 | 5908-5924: 1.06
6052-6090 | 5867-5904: 1.10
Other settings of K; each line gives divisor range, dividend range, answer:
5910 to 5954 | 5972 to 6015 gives 0.99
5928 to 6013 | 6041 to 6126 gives 0.97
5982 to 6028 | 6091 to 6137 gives 0.95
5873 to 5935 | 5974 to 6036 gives 1.04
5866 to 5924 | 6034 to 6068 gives 1.03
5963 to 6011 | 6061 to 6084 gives 0.95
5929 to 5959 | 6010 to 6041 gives 1.00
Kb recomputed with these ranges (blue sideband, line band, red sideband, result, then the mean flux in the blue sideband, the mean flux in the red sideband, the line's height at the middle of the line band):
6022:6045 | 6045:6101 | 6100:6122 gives 0.6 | 1.03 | 0.939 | 0.983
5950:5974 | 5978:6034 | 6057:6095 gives -1.5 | 0.995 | 0.974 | 0.987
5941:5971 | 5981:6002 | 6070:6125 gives -0.4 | 0.996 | 0.944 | 0.983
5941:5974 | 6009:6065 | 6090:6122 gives -2.0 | 1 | 0.947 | 0.973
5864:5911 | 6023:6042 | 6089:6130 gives -1.0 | 0.971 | 0.952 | 0.958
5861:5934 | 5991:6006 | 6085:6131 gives -1.0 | 0.981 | 0.956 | 0.969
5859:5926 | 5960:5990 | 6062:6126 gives -1.3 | 0.974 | 0.961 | 0.969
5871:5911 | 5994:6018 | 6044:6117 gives -1.3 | 0.955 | 0.97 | 0.964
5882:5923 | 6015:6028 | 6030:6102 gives -1.3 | 0.933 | 0.979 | 0.966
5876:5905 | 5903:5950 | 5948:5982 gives -3.5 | 0.908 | 1.01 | 0.957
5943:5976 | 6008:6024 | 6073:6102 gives -0.7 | 0.999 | 0.943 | 0.974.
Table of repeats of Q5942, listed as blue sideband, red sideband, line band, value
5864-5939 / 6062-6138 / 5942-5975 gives -0.5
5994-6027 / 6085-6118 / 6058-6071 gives -0.4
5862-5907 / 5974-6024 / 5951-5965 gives 0.5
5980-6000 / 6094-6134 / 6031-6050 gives -0.2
